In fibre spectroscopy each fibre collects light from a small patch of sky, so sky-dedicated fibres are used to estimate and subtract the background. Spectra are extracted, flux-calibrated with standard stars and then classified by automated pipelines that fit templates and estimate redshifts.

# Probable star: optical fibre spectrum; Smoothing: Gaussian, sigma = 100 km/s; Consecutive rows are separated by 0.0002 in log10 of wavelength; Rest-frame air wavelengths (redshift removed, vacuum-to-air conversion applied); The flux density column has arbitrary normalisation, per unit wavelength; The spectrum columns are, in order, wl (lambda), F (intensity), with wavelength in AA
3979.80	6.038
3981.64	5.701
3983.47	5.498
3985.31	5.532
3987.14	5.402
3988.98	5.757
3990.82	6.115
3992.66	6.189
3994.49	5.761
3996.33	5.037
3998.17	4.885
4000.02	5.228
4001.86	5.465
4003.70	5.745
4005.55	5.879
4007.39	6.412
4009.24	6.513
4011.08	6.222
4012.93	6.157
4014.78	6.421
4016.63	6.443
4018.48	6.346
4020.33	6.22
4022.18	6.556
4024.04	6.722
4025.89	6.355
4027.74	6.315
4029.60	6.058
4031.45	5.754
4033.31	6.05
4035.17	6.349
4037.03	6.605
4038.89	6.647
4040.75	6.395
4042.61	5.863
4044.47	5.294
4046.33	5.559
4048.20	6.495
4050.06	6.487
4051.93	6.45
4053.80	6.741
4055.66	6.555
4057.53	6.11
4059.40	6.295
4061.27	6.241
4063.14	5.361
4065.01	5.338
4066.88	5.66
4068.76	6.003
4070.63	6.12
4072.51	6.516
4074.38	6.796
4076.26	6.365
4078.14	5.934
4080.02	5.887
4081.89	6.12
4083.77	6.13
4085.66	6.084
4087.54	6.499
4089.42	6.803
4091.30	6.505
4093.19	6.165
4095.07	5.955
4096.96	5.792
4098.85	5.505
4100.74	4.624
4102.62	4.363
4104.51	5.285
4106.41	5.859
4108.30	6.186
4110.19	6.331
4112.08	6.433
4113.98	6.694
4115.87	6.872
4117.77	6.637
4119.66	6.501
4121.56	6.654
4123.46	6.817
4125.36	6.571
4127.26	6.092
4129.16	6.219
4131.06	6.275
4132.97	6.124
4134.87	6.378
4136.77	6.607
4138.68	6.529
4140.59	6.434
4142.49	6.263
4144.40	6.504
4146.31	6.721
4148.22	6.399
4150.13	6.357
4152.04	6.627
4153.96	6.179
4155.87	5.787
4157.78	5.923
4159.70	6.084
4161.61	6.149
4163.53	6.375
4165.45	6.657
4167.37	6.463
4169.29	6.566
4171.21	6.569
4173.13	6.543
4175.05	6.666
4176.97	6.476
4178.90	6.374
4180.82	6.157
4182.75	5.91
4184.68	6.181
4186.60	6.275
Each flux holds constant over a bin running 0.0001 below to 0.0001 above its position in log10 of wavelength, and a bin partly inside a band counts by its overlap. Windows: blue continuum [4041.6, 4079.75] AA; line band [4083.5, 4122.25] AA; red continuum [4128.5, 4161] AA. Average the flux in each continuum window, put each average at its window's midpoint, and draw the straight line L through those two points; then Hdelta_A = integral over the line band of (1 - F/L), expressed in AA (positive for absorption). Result 0.8 AA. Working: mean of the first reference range 6.11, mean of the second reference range 6.32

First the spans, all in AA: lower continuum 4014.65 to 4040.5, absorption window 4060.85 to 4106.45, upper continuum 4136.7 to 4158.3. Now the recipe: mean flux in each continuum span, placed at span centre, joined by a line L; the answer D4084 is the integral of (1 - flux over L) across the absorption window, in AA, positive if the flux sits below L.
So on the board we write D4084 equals 3.1 AA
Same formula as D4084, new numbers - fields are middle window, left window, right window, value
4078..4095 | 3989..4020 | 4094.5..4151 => -0.3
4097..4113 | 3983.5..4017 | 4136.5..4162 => 1.5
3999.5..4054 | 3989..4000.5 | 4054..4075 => -3.6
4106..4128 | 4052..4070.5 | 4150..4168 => -1.1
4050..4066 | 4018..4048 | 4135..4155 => 0.3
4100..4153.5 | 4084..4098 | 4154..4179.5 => 0.2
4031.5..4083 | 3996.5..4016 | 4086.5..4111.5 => -2.6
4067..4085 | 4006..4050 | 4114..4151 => 0.5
